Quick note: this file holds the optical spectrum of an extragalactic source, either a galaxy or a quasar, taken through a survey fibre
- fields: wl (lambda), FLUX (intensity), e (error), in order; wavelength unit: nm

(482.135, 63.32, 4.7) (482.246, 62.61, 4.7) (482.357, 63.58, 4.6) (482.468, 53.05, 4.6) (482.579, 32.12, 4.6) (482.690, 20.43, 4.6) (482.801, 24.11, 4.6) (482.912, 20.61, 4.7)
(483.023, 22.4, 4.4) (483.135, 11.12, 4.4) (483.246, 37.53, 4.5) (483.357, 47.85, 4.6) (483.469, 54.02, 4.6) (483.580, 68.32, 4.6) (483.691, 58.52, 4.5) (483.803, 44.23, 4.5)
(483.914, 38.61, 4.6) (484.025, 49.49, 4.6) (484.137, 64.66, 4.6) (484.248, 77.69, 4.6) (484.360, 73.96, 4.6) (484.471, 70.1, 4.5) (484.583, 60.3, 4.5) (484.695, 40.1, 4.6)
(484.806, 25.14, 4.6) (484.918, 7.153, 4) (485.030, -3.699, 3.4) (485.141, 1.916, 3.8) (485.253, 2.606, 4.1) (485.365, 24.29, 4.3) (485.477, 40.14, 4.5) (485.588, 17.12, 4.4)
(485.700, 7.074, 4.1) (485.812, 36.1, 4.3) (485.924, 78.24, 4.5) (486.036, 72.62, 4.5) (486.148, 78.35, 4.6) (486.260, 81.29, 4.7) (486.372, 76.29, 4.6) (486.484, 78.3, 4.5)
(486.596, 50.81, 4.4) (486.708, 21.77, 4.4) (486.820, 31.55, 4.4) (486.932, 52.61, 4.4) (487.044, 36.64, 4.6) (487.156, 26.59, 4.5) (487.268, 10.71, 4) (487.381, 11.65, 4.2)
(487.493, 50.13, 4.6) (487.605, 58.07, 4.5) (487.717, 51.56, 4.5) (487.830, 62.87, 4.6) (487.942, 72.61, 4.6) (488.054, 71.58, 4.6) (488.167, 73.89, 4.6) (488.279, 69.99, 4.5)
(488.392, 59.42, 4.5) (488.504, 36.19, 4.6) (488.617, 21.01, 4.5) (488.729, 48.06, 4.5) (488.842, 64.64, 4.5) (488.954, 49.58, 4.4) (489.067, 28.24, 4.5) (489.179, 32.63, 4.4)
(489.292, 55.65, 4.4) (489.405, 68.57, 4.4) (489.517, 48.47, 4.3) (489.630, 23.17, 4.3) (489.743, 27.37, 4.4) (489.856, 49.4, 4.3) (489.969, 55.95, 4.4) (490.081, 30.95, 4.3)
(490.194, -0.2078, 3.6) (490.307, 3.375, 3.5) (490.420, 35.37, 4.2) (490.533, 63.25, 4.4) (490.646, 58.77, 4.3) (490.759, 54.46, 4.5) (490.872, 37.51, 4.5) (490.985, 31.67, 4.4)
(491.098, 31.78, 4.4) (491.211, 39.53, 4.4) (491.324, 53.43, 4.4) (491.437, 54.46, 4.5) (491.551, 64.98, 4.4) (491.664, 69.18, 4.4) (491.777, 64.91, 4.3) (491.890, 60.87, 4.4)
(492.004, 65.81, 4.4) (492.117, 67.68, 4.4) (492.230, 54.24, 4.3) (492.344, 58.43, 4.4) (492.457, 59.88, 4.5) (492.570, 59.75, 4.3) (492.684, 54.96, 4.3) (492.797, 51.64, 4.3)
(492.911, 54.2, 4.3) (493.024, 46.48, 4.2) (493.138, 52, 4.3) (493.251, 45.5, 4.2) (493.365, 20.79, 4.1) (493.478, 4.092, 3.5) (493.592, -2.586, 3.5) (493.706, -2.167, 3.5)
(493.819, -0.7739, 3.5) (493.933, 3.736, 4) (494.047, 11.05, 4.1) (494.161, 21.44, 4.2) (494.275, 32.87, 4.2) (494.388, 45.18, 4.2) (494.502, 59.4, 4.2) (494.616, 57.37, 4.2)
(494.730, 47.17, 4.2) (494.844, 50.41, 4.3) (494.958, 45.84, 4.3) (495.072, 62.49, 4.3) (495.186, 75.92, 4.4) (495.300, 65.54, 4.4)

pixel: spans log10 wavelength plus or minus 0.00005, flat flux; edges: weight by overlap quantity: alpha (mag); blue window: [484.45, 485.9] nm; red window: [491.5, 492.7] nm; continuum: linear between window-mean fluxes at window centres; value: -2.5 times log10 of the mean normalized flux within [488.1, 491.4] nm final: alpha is 0.122 mag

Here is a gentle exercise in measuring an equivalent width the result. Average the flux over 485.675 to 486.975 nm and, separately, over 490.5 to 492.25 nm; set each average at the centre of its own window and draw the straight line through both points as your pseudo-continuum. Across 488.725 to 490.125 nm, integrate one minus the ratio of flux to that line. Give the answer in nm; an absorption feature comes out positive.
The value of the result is 0.26 nm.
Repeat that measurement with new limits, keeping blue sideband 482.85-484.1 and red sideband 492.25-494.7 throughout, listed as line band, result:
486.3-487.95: -0.27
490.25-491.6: -0.26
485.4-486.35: -0.28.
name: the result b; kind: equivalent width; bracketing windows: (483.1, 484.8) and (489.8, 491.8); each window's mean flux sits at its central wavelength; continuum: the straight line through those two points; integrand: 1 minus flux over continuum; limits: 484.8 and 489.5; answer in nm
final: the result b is 0.41 nm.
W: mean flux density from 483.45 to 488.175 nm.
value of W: 46.3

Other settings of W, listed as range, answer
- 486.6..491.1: 43.2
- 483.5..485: 51.2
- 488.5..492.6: 46.8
